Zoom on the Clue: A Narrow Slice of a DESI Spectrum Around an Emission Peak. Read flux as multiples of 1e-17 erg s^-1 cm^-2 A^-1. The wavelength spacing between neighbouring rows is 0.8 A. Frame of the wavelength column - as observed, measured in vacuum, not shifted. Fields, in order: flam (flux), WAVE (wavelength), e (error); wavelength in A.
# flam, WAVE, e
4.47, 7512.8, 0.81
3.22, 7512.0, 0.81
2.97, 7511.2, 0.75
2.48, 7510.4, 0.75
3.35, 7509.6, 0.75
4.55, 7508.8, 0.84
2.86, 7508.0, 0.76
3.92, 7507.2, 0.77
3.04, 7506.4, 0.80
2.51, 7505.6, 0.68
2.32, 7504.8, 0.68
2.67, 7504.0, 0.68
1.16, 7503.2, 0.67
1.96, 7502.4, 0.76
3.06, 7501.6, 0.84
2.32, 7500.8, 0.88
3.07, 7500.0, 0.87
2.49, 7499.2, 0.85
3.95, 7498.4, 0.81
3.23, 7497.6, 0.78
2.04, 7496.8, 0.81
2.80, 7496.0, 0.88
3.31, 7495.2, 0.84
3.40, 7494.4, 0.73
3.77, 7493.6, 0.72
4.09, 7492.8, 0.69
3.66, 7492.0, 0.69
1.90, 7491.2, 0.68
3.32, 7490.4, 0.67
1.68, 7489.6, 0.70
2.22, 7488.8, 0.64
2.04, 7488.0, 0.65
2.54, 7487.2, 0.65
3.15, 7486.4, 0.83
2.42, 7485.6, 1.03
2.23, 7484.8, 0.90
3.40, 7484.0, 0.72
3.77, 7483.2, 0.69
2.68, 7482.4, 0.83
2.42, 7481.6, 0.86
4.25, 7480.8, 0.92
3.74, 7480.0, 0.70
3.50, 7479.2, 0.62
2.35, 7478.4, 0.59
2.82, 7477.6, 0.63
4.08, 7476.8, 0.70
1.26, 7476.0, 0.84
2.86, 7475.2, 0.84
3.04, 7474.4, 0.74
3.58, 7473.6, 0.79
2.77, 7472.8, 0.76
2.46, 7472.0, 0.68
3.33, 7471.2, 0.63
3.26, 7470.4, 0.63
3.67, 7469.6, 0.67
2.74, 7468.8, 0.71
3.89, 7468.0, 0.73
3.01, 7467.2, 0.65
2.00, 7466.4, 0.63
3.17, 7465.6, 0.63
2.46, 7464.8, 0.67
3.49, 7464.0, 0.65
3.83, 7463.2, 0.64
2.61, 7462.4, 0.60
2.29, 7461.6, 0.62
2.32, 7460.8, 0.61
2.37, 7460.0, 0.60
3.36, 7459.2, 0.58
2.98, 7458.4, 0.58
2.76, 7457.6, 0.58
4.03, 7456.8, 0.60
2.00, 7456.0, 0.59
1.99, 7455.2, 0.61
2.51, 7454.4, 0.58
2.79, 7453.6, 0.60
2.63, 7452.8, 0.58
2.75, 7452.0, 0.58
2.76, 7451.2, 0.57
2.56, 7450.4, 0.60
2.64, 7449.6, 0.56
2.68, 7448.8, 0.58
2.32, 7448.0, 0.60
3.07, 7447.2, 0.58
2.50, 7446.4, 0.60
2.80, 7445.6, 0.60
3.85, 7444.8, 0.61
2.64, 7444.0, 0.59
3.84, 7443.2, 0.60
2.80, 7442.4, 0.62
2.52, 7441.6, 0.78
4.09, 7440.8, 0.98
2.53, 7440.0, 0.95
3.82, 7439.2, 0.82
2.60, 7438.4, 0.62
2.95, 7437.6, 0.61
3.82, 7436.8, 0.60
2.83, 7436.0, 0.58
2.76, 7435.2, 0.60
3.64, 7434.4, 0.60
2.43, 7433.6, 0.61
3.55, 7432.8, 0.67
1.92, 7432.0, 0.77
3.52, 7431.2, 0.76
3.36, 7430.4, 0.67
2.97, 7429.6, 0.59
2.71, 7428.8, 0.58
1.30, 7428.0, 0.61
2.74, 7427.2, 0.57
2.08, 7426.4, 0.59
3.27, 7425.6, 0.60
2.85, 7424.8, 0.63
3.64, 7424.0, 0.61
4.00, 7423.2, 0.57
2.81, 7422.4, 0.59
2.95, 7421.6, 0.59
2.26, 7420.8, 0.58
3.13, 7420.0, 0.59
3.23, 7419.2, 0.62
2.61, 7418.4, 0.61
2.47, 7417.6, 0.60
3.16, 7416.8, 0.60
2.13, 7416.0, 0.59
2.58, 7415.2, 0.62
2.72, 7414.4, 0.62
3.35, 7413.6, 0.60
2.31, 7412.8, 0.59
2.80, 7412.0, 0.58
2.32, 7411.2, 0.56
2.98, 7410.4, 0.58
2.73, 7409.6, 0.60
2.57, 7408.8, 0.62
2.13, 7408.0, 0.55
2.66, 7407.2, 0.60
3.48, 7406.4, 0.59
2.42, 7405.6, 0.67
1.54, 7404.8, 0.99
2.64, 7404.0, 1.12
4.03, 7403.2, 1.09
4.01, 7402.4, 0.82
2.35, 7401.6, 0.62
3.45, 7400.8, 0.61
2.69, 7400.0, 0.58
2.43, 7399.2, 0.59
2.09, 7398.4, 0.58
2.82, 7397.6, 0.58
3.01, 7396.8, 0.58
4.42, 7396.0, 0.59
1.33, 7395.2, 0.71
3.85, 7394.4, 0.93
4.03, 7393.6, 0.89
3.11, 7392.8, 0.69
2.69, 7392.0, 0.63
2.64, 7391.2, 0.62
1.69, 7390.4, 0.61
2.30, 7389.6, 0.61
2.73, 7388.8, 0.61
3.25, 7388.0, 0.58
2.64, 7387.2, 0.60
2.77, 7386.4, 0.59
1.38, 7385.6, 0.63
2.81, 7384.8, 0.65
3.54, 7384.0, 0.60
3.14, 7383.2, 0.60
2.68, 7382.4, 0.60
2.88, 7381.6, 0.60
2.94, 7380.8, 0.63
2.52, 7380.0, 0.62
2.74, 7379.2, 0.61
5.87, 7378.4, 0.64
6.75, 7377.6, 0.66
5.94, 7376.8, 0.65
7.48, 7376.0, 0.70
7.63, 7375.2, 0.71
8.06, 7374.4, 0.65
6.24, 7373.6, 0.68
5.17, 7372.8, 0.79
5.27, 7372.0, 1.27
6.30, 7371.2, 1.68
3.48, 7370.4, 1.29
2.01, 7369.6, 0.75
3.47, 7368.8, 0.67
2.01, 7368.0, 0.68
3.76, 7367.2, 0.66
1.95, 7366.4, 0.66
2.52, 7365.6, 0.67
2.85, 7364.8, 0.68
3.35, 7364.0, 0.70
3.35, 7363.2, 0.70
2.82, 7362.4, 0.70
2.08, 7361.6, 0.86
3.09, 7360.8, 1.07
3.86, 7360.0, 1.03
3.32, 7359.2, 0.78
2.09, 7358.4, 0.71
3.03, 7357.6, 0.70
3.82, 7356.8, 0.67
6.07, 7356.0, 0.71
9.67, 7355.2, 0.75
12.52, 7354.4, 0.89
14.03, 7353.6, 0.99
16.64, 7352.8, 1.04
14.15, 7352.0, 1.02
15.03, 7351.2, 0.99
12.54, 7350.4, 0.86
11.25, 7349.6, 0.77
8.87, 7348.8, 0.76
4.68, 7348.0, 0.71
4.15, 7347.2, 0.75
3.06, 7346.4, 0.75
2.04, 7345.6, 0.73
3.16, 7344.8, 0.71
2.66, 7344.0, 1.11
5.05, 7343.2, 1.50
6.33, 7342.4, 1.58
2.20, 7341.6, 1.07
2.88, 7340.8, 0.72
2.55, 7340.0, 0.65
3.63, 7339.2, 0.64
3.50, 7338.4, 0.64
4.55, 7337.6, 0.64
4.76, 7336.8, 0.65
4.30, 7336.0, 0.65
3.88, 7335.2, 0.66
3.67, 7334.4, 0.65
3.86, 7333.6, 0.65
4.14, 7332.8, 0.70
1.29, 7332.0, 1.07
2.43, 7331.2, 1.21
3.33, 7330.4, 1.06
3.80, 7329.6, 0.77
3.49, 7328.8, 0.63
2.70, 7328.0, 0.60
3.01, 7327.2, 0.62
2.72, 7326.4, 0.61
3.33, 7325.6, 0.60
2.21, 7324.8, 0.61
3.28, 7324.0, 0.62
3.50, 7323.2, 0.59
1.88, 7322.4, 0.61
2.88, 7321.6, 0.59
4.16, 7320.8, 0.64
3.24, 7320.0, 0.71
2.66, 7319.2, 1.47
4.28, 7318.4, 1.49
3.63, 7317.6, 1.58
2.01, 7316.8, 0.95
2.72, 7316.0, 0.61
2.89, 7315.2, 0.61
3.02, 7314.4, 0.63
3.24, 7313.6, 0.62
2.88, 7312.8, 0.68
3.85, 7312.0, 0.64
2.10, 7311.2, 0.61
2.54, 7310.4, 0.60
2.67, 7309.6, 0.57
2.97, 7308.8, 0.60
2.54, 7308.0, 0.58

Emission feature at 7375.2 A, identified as [N II] 6583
